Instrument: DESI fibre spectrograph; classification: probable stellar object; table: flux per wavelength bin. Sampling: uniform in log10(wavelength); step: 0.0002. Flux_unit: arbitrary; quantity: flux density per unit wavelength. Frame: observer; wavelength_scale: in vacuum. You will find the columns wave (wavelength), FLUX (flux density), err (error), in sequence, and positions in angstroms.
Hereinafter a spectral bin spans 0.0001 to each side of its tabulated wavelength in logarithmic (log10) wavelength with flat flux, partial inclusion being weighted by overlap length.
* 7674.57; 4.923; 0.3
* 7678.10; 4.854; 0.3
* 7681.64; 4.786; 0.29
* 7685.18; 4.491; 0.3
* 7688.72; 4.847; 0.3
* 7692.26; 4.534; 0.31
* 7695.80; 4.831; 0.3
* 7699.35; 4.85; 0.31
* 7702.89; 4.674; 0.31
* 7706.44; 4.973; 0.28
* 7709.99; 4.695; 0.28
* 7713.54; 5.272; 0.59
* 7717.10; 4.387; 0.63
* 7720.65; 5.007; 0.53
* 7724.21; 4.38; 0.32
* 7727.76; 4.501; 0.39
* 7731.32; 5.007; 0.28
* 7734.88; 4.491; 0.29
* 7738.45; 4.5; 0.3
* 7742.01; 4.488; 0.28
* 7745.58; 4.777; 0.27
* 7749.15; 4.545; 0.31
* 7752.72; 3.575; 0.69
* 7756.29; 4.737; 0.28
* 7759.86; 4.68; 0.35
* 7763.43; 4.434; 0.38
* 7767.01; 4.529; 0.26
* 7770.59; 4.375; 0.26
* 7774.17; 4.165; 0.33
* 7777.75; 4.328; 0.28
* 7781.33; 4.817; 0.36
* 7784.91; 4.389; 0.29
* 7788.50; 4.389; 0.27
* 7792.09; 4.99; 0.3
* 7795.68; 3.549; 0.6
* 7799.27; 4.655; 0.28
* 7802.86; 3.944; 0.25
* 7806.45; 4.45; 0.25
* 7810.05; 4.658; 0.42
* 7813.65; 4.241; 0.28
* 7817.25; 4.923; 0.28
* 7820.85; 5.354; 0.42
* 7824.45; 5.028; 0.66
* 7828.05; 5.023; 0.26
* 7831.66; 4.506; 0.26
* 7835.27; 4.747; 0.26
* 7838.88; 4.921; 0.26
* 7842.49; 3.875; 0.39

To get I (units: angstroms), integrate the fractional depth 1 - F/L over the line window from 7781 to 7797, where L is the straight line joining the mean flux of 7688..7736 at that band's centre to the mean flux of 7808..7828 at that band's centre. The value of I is 1.3 angstroms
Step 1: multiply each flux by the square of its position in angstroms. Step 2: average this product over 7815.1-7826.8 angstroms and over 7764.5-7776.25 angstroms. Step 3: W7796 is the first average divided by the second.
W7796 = 1.2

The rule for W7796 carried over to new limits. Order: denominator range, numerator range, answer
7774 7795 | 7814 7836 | 1.10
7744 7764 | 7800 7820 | 1.02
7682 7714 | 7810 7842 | 1.04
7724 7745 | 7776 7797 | 0.98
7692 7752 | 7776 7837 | 1.00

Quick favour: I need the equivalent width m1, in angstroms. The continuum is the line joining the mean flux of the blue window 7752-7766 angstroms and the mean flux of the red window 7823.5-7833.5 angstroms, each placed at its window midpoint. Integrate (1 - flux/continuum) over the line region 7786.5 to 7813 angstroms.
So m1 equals 1.7 angstroms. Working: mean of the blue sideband 4.43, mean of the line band 4.37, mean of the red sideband 4.84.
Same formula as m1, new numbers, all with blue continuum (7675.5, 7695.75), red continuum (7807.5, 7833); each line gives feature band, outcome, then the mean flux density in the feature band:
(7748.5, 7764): 1.27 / 4.38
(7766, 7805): 3.40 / 4.37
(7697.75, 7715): -0.54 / 4.89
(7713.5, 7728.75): 0.29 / 4.66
